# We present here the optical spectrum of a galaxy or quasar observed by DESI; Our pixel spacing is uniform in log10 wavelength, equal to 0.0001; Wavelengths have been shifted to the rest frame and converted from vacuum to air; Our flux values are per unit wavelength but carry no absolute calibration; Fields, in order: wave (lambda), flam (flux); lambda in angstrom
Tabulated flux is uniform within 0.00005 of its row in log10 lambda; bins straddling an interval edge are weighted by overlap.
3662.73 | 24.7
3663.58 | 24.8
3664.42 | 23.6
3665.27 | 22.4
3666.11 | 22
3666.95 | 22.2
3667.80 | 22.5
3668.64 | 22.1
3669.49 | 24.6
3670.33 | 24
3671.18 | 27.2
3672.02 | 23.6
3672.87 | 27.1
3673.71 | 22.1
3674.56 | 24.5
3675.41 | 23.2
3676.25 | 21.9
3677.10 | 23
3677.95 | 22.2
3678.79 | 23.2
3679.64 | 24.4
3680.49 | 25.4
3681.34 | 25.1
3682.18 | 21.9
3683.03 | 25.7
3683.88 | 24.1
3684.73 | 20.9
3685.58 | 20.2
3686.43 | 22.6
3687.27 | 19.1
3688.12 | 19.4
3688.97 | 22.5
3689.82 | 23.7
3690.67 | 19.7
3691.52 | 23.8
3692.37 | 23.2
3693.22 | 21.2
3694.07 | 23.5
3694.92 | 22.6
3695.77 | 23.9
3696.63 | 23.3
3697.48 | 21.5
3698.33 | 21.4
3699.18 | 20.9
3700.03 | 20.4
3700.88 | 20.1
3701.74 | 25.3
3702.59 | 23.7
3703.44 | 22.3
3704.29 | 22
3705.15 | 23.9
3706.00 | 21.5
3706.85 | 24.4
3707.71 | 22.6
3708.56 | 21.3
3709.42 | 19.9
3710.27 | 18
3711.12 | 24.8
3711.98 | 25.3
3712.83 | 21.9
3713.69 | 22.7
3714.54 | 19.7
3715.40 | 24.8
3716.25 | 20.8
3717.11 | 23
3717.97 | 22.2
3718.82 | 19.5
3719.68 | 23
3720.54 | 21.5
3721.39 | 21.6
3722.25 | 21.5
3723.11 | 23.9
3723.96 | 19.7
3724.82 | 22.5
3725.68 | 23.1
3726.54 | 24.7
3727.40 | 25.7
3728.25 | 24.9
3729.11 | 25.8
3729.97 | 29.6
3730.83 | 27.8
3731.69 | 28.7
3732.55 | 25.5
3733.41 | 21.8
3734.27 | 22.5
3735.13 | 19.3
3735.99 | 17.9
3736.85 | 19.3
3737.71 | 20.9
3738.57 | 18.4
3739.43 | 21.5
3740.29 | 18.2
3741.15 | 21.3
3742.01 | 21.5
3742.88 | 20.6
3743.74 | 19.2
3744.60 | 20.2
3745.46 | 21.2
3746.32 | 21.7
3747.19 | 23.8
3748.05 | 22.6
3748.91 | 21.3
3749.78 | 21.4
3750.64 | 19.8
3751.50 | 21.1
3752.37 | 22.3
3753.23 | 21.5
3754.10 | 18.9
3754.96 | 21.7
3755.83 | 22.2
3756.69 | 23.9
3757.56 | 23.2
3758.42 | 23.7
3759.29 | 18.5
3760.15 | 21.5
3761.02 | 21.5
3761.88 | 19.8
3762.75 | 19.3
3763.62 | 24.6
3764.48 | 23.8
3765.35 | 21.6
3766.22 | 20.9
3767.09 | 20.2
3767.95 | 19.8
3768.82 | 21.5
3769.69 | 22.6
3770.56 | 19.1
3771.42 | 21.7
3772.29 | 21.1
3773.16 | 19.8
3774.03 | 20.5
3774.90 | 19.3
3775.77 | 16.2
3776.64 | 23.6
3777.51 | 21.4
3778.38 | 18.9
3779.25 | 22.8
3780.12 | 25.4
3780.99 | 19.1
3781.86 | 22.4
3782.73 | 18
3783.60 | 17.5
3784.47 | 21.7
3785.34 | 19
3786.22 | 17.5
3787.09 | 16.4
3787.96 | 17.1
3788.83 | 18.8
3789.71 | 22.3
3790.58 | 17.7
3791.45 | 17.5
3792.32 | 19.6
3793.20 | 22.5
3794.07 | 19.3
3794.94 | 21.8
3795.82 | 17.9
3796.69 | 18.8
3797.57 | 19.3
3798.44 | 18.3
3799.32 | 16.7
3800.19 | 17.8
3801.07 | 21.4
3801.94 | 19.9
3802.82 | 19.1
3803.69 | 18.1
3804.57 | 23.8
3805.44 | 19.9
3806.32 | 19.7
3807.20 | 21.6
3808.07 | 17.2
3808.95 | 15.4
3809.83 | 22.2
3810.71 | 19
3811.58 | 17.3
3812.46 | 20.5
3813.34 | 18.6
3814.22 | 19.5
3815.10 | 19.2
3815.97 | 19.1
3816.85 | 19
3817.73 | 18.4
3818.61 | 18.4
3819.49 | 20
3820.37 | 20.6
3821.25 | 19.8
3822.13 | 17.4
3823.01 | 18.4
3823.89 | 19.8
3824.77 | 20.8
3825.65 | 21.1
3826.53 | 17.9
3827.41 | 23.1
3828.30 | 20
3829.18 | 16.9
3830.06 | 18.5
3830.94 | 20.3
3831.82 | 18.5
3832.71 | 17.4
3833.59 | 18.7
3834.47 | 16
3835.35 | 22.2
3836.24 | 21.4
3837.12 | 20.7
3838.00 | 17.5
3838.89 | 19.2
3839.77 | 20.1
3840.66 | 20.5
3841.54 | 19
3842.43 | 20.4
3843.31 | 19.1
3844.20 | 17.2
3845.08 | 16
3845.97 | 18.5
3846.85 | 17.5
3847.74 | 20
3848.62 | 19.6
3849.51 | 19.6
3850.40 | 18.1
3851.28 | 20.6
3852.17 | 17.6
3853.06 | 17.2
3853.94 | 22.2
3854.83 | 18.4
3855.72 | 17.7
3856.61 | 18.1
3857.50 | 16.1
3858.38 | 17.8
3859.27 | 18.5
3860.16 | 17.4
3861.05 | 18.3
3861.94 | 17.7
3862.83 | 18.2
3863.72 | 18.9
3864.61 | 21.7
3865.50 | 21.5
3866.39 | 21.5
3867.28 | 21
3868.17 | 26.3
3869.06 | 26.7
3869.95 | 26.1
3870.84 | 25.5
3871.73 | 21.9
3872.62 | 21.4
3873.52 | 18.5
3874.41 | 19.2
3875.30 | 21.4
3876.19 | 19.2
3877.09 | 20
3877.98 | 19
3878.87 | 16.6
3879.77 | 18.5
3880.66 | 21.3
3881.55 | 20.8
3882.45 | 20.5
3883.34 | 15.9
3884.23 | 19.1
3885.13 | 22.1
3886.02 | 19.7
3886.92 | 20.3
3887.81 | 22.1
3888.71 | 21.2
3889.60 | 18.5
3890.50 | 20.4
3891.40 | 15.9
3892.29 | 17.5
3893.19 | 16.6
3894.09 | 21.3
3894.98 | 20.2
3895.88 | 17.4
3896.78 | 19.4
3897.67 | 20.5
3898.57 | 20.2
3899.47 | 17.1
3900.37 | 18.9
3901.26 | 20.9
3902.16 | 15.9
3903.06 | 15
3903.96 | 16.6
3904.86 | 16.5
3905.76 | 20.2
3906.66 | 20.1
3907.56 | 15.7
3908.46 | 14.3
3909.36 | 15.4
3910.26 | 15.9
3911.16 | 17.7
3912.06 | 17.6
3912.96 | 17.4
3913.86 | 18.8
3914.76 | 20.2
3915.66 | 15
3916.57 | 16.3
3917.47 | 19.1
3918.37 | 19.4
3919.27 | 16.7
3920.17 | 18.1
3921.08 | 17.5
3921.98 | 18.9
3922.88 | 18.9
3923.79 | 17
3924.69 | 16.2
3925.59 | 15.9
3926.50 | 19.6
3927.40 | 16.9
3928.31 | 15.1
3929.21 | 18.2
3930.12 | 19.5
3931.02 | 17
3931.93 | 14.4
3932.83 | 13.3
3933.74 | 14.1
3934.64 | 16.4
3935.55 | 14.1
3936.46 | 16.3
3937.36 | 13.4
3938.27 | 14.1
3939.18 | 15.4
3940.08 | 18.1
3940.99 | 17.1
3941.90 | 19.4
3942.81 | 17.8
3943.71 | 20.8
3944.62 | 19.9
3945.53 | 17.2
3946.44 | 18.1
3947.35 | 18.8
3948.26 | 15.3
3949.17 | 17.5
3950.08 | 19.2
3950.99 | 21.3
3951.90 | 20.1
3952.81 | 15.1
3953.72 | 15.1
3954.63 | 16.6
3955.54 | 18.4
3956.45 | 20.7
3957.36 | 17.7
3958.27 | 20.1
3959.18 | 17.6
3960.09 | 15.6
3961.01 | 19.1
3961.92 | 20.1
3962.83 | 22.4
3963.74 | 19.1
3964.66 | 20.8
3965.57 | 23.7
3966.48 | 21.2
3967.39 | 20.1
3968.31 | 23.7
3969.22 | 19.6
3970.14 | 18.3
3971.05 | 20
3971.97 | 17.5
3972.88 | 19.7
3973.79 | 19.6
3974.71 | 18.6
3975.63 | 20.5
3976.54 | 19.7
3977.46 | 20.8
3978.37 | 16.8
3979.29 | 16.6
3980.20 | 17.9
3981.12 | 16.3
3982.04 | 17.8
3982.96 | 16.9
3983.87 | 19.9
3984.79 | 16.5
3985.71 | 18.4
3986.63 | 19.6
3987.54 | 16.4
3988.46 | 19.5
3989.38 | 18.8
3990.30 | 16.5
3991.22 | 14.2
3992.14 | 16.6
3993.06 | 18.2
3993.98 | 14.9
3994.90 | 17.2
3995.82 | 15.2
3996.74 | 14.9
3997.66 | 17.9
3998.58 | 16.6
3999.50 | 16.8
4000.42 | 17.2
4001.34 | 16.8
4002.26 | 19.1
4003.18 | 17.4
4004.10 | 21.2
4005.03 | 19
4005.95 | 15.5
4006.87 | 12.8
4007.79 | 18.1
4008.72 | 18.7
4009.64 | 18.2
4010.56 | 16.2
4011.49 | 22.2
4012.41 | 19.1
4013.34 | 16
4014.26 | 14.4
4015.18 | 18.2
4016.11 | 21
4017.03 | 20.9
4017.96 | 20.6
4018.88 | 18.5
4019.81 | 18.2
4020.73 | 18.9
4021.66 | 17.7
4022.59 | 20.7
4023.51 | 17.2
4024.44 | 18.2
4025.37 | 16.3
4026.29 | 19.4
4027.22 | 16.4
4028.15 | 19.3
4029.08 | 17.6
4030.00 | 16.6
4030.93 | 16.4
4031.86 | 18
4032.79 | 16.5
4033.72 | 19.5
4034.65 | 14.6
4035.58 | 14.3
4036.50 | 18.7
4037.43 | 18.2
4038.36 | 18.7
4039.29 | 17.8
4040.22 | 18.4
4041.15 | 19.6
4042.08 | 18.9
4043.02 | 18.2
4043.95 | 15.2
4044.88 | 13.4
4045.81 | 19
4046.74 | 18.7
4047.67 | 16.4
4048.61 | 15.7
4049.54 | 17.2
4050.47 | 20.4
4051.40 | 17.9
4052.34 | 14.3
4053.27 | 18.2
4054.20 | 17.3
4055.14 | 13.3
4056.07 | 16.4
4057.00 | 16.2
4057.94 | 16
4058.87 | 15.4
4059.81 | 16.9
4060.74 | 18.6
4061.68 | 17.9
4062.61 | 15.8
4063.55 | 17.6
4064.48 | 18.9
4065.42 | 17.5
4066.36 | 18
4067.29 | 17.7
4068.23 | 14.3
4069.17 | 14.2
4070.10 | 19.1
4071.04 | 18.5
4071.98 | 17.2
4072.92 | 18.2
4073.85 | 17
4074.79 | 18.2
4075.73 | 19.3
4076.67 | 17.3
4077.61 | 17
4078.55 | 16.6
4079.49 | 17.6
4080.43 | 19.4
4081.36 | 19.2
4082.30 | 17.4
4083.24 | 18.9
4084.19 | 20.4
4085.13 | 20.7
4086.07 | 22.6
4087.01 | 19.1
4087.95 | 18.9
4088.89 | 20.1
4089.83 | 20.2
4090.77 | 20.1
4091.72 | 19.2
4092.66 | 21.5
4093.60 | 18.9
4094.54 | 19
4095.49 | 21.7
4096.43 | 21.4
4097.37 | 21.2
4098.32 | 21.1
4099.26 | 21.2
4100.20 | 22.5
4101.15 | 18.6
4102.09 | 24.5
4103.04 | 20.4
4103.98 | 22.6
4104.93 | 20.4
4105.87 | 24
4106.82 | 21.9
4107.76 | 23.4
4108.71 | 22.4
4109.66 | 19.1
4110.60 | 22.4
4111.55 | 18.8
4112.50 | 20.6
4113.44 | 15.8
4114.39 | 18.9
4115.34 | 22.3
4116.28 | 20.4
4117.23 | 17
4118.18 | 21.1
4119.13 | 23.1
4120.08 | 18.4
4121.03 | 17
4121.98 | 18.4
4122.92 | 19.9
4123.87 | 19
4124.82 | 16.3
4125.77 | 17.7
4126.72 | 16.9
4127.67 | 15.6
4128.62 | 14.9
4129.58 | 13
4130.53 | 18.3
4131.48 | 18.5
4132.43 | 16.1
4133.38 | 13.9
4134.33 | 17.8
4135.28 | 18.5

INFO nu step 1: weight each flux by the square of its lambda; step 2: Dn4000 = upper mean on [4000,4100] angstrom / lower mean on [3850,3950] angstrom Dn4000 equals 1.1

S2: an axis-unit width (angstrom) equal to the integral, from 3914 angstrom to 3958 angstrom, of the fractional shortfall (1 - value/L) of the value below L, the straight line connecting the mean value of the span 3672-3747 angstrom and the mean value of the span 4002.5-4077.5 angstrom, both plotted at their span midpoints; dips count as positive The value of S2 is 4.1 angstrom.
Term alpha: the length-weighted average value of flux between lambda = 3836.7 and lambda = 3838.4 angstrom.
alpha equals 19.2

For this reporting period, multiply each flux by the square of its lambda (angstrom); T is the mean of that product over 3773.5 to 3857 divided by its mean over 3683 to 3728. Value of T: 0.92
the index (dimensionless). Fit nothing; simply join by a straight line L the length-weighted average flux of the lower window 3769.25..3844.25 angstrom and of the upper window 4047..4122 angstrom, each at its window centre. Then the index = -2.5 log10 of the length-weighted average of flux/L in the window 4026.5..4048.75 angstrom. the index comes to 0.10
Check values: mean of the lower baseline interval 19.5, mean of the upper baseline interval 18.9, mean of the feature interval 17.4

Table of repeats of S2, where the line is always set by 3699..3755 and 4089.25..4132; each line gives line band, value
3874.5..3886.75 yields 0.9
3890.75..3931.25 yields 6.2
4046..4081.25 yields 5.0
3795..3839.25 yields 4.7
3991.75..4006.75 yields 2.5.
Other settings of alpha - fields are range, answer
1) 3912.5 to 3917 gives 17.5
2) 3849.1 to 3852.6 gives 19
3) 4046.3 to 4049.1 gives 16.9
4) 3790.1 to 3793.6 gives 19.3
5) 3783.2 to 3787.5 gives 18.4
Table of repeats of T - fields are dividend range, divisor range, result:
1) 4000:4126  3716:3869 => 1.05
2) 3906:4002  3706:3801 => 0.93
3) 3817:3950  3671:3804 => 0.93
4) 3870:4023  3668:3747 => 0.92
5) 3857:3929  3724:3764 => 0.93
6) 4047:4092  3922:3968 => 1.06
